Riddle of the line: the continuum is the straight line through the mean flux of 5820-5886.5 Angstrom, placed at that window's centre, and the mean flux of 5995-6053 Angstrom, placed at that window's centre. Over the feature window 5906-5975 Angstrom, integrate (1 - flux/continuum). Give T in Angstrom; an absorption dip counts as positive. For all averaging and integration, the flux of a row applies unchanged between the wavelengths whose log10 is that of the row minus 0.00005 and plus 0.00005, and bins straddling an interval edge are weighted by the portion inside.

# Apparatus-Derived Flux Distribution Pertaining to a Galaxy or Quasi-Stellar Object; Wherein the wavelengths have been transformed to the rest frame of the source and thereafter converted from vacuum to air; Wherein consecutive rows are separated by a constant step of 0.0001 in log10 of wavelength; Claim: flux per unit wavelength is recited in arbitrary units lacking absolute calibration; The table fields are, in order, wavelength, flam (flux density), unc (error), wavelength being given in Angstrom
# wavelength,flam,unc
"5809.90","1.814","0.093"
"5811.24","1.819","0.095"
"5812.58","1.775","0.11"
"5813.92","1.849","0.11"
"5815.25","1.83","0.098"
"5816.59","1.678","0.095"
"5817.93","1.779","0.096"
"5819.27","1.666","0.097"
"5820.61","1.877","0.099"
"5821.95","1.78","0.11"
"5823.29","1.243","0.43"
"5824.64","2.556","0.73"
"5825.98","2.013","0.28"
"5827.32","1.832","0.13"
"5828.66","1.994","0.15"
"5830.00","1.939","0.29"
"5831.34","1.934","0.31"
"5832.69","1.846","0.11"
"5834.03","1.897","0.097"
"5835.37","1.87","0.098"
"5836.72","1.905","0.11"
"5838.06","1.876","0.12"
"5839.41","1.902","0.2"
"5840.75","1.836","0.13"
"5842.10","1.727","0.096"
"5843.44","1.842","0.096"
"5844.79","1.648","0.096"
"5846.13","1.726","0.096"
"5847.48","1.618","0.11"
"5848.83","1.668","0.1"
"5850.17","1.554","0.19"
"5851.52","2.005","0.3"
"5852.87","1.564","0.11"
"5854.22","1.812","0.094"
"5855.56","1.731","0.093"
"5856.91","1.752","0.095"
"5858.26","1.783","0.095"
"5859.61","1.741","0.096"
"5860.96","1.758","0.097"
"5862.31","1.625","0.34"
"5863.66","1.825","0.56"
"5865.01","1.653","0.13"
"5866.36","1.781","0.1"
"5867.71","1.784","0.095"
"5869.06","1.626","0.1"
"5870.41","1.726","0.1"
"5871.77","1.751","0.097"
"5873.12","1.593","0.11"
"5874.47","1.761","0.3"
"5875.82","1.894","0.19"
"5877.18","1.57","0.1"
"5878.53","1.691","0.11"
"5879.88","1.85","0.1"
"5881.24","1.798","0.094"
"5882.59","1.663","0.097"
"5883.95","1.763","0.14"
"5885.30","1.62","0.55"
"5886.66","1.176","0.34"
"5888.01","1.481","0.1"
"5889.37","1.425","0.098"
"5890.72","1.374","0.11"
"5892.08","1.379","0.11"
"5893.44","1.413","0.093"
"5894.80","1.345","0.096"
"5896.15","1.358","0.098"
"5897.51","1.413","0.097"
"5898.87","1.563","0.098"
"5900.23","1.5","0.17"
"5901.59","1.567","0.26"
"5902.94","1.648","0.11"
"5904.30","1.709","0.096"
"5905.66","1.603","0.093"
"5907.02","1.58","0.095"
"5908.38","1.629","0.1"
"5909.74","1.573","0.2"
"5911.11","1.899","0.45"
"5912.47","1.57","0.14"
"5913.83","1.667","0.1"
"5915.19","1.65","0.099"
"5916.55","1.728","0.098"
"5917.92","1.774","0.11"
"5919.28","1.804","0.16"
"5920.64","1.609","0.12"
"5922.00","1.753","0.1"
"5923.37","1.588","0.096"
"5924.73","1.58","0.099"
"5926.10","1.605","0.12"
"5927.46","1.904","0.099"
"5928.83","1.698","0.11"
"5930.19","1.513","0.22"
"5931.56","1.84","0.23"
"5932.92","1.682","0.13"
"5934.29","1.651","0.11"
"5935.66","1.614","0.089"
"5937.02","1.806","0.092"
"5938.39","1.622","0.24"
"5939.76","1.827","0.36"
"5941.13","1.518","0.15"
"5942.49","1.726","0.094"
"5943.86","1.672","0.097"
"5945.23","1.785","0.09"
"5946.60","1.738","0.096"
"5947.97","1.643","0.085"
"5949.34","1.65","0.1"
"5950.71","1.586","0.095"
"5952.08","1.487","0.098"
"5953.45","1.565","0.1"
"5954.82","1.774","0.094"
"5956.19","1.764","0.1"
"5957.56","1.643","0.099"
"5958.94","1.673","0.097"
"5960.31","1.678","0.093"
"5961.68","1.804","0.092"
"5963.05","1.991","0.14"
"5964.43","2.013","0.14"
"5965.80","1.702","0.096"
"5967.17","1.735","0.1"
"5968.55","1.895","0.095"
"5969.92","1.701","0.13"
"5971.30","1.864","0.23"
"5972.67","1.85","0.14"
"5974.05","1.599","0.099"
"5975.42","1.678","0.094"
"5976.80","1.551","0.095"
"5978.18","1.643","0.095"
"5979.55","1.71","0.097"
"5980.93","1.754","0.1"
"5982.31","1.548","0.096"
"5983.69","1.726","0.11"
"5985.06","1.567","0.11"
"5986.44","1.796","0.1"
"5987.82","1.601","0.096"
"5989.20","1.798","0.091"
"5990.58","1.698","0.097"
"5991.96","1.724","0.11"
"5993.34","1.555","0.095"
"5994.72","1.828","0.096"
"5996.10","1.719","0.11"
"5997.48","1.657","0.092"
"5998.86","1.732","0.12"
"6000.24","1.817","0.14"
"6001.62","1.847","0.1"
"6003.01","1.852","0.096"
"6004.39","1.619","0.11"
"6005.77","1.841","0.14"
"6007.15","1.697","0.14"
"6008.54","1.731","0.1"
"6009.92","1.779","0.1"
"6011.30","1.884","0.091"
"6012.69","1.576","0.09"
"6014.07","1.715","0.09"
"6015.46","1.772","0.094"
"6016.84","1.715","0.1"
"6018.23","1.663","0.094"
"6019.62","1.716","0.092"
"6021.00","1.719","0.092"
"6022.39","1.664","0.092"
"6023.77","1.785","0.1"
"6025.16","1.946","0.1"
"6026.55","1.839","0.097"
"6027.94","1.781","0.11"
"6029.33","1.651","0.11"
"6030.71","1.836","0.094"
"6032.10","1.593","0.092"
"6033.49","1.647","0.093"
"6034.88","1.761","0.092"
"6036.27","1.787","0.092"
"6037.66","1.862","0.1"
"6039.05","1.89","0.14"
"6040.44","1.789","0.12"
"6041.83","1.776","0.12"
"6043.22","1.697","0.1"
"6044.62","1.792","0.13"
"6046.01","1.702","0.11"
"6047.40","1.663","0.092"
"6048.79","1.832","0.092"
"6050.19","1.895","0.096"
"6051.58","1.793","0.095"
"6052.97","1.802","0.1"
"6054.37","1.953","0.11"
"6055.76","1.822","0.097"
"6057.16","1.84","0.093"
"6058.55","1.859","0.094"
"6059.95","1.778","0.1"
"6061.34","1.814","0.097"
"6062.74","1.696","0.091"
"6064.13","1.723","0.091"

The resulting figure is 2.4 Angstrom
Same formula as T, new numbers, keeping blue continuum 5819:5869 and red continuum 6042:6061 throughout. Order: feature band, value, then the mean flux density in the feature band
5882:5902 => 3.7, 1.47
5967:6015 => 2.1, 1.72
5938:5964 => 1.5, 1.7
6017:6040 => 0.5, 1.76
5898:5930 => 2.5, 1.66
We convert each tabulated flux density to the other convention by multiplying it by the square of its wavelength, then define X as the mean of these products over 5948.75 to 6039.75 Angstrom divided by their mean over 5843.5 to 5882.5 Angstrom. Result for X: 1.0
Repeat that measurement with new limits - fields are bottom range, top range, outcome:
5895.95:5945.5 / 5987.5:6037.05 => 1.08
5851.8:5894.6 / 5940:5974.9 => 1.07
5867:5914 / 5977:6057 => 1.14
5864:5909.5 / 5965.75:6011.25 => 1.12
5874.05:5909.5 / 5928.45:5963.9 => 1.10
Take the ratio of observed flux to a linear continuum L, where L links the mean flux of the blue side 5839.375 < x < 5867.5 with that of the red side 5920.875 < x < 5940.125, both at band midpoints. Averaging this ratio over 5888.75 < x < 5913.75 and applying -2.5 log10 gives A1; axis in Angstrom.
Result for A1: 0.12 mag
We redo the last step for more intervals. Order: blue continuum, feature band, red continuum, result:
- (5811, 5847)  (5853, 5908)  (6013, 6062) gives 0.12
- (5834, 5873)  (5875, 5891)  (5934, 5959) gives 0.07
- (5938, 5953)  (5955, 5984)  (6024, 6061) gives -0.03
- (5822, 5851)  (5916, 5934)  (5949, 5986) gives 0.03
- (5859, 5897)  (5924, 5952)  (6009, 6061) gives 0.00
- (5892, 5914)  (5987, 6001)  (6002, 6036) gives -0.01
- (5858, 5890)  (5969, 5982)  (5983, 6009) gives 0.01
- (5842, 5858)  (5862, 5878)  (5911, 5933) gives 0.00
